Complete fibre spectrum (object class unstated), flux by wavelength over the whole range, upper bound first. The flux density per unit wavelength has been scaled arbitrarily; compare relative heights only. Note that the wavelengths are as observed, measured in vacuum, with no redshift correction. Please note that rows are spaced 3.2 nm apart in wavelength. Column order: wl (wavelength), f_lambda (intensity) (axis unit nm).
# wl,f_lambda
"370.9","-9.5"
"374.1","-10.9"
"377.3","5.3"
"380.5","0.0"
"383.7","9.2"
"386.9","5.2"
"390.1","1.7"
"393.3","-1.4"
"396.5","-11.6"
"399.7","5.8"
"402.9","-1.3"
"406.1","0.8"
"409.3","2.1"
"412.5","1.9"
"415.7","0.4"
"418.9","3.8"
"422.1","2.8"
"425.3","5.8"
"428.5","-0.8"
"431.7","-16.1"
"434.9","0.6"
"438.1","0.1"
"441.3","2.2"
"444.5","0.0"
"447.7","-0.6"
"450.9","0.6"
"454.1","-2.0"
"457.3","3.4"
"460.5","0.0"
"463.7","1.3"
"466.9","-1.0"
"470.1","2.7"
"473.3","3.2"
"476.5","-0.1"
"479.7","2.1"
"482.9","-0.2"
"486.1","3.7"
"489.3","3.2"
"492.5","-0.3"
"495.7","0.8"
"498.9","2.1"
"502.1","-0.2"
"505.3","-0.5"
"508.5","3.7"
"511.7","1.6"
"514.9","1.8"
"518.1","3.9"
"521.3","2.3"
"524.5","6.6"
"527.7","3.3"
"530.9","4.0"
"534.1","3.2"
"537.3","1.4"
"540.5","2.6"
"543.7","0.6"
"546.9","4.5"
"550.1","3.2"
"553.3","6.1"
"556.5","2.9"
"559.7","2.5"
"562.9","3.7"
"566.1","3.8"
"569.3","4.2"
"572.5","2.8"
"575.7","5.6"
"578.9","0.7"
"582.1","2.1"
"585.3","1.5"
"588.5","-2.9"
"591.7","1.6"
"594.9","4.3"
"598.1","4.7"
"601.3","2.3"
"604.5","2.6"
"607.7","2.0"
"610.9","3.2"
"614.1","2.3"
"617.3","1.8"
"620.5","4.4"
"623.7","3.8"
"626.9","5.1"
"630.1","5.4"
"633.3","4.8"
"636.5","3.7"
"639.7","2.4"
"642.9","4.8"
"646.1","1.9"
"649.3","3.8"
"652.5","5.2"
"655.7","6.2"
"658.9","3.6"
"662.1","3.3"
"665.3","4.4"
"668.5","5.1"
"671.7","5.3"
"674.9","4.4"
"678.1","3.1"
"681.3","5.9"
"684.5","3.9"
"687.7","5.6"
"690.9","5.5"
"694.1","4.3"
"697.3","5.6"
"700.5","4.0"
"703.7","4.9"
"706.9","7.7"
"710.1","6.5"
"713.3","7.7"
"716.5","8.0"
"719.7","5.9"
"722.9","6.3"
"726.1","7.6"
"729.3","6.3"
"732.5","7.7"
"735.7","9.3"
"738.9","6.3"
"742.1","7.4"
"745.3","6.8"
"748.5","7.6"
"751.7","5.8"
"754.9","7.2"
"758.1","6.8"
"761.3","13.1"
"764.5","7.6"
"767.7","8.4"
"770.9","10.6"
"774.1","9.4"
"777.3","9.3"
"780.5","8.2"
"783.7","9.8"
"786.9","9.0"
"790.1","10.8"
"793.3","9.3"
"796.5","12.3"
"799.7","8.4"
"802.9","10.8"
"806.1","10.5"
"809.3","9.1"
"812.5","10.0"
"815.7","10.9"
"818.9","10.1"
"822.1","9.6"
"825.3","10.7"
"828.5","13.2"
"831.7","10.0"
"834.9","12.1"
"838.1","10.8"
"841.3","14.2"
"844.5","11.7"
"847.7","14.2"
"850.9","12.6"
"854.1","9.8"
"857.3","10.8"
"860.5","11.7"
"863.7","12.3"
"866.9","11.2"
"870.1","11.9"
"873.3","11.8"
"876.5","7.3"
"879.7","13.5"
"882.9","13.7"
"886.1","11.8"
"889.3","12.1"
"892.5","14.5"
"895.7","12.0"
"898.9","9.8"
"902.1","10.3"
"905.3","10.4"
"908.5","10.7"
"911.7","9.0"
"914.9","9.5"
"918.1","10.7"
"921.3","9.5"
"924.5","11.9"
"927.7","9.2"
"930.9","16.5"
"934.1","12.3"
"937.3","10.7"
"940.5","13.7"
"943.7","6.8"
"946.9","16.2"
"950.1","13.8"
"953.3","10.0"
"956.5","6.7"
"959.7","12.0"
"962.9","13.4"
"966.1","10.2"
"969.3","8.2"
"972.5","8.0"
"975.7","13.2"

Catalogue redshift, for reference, 0.762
